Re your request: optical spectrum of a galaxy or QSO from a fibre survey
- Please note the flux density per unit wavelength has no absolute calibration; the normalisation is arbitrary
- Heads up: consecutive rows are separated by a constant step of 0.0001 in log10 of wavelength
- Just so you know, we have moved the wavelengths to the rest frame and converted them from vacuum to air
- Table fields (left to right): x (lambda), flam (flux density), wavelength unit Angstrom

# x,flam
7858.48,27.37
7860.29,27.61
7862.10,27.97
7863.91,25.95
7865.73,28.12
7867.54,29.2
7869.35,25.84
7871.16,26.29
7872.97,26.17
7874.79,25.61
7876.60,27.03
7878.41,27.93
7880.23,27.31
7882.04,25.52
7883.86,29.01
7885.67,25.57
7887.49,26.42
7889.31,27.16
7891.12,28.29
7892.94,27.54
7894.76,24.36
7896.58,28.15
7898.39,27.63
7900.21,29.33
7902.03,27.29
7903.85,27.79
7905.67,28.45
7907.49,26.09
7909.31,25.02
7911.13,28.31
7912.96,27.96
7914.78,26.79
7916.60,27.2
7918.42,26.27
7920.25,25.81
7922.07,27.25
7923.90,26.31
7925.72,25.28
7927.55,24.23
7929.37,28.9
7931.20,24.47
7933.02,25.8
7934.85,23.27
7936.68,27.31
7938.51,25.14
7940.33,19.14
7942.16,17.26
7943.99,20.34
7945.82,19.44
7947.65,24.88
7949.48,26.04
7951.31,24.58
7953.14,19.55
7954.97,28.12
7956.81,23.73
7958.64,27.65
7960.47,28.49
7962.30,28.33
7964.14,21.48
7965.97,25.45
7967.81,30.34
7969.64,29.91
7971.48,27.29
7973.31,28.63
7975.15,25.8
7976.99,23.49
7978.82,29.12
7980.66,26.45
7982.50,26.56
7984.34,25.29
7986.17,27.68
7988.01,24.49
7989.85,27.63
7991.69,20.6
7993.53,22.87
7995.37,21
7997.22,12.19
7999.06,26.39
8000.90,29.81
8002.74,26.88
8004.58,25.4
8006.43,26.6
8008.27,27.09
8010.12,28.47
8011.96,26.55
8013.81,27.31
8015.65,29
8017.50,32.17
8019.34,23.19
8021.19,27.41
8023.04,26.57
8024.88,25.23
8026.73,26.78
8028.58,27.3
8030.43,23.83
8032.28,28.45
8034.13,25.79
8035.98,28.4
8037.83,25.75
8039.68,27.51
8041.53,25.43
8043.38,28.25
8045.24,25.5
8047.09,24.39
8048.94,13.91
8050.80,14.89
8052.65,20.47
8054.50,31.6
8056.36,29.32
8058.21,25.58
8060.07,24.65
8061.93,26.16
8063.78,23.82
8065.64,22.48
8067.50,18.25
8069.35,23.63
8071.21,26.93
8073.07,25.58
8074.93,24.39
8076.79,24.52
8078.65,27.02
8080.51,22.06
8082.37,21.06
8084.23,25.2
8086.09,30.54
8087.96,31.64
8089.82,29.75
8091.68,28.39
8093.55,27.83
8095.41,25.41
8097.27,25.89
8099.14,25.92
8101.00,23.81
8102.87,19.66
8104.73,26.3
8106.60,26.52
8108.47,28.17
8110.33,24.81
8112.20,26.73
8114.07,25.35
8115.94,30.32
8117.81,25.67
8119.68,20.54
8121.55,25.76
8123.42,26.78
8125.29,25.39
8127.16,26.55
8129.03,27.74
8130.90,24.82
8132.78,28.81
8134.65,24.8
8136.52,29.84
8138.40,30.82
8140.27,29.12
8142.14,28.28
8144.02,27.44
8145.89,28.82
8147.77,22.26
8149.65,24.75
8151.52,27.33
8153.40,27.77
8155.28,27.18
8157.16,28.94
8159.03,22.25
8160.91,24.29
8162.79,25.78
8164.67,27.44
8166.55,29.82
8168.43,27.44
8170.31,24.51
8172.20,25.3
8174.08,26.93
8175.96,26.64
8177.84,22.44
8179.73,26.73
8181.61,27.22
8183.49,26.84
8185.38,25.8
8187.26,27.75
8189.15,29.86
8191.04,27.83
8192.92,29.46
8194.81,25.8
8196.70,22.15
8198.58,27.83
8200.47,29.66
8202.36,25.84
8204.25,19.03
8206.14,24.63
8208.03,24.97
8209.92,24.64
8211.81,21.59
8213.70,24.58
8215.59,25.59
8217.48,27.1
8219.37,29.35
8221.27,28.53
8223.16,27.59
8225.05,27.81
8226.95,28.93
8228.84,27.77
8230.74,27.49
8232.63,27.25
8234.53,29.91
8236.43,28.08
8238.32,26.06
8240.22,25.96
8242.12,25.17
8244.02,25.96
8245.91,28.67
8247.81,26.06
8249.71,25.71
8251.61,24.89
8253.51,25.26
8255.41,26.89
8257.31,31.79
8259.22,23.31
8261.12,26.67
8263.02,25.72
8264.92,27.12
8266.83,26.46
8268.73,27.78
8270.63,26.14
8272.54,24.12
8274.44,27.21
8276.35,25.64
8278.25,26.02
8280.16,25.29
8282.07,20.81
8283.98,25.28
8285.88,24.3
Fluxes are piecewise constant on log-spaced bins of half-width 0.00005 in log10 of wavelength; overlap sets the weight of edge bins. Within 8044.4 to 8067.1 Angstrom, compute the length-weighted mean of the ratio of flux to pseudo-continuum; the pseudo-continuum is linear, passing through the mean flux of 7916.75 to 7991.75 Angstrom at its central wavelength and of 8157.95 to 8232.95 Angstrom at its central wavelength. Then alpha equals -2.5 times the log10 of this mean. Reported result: 0.10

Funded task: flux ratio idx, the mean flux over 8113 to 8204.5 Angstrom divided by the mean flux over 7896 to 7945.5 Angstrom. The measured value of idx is 1.0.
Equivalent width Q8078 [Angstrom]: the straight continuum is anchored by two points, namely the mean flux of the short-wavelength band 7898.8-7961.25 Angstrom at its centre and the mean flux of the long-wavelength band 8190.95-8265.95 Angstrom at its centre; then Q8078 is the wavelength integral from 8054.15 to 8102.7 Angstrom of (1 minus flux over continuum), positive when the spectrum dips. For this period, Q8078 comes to 0.5 Angstrom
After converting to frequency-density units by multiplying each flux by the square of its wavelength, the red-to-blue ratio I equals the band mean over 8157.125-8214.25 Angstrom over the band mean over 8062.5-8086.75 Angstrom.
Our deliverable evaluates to 1.10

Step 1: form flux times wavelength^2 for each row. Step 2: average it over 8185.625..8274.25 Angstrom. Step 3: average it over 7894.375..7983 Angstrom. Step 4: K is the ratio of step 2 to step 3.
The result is 1.1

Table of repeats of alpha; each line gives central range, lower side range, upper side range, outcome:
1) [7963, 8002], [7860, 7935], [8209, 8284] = 0.06 mag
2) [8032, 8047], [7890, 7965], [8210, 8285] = -0.03 mag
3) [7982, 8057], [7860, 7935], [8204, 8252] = 0.05 mag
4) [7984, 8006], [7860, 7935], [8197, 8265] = 0.11 mag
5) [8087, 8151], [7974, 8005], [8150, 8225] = -0.03 mag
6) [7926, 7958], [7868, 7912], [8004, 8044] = 0.14 mag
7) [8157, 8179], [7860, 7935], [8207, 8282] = 0.03 mag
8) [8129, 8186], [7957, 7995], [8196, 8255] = -0.02 mag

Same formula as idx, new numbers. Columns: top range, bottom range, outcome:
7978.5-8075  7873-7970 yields 0.97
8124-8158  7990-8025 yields 1.07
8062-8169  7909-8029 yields 1.02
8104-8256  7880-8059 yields 1.03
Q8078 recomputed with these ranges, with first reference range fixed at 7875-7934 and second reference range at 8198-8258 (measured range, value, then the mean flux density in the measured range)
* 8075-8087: 0.8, 25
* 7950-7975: 0.4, 26.4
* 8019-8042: 0.3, 26.4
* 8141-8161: 0.2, 26.4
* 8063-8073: 1.3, 23.2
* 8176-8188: 0.2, 26.1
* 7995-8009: 1.2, 24.5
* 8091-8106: 0.7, 25.4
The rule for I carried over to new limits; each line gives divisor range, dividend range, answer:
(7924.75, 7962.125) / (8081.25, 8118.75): 1.13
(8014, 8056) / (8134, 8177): 1.08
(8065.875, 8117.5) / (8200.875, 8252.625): 1.06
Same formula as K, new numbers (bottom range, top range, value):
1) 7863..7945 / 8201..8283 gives 1.09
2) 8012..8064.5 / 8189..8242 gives 1.08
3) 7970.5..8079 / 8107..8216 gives 1.07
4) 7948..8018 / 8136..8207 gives 1.07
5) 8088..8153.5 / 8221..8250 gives 1.06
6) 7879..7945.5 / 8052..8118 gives 1.03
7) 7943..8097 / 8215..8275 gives 1.12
